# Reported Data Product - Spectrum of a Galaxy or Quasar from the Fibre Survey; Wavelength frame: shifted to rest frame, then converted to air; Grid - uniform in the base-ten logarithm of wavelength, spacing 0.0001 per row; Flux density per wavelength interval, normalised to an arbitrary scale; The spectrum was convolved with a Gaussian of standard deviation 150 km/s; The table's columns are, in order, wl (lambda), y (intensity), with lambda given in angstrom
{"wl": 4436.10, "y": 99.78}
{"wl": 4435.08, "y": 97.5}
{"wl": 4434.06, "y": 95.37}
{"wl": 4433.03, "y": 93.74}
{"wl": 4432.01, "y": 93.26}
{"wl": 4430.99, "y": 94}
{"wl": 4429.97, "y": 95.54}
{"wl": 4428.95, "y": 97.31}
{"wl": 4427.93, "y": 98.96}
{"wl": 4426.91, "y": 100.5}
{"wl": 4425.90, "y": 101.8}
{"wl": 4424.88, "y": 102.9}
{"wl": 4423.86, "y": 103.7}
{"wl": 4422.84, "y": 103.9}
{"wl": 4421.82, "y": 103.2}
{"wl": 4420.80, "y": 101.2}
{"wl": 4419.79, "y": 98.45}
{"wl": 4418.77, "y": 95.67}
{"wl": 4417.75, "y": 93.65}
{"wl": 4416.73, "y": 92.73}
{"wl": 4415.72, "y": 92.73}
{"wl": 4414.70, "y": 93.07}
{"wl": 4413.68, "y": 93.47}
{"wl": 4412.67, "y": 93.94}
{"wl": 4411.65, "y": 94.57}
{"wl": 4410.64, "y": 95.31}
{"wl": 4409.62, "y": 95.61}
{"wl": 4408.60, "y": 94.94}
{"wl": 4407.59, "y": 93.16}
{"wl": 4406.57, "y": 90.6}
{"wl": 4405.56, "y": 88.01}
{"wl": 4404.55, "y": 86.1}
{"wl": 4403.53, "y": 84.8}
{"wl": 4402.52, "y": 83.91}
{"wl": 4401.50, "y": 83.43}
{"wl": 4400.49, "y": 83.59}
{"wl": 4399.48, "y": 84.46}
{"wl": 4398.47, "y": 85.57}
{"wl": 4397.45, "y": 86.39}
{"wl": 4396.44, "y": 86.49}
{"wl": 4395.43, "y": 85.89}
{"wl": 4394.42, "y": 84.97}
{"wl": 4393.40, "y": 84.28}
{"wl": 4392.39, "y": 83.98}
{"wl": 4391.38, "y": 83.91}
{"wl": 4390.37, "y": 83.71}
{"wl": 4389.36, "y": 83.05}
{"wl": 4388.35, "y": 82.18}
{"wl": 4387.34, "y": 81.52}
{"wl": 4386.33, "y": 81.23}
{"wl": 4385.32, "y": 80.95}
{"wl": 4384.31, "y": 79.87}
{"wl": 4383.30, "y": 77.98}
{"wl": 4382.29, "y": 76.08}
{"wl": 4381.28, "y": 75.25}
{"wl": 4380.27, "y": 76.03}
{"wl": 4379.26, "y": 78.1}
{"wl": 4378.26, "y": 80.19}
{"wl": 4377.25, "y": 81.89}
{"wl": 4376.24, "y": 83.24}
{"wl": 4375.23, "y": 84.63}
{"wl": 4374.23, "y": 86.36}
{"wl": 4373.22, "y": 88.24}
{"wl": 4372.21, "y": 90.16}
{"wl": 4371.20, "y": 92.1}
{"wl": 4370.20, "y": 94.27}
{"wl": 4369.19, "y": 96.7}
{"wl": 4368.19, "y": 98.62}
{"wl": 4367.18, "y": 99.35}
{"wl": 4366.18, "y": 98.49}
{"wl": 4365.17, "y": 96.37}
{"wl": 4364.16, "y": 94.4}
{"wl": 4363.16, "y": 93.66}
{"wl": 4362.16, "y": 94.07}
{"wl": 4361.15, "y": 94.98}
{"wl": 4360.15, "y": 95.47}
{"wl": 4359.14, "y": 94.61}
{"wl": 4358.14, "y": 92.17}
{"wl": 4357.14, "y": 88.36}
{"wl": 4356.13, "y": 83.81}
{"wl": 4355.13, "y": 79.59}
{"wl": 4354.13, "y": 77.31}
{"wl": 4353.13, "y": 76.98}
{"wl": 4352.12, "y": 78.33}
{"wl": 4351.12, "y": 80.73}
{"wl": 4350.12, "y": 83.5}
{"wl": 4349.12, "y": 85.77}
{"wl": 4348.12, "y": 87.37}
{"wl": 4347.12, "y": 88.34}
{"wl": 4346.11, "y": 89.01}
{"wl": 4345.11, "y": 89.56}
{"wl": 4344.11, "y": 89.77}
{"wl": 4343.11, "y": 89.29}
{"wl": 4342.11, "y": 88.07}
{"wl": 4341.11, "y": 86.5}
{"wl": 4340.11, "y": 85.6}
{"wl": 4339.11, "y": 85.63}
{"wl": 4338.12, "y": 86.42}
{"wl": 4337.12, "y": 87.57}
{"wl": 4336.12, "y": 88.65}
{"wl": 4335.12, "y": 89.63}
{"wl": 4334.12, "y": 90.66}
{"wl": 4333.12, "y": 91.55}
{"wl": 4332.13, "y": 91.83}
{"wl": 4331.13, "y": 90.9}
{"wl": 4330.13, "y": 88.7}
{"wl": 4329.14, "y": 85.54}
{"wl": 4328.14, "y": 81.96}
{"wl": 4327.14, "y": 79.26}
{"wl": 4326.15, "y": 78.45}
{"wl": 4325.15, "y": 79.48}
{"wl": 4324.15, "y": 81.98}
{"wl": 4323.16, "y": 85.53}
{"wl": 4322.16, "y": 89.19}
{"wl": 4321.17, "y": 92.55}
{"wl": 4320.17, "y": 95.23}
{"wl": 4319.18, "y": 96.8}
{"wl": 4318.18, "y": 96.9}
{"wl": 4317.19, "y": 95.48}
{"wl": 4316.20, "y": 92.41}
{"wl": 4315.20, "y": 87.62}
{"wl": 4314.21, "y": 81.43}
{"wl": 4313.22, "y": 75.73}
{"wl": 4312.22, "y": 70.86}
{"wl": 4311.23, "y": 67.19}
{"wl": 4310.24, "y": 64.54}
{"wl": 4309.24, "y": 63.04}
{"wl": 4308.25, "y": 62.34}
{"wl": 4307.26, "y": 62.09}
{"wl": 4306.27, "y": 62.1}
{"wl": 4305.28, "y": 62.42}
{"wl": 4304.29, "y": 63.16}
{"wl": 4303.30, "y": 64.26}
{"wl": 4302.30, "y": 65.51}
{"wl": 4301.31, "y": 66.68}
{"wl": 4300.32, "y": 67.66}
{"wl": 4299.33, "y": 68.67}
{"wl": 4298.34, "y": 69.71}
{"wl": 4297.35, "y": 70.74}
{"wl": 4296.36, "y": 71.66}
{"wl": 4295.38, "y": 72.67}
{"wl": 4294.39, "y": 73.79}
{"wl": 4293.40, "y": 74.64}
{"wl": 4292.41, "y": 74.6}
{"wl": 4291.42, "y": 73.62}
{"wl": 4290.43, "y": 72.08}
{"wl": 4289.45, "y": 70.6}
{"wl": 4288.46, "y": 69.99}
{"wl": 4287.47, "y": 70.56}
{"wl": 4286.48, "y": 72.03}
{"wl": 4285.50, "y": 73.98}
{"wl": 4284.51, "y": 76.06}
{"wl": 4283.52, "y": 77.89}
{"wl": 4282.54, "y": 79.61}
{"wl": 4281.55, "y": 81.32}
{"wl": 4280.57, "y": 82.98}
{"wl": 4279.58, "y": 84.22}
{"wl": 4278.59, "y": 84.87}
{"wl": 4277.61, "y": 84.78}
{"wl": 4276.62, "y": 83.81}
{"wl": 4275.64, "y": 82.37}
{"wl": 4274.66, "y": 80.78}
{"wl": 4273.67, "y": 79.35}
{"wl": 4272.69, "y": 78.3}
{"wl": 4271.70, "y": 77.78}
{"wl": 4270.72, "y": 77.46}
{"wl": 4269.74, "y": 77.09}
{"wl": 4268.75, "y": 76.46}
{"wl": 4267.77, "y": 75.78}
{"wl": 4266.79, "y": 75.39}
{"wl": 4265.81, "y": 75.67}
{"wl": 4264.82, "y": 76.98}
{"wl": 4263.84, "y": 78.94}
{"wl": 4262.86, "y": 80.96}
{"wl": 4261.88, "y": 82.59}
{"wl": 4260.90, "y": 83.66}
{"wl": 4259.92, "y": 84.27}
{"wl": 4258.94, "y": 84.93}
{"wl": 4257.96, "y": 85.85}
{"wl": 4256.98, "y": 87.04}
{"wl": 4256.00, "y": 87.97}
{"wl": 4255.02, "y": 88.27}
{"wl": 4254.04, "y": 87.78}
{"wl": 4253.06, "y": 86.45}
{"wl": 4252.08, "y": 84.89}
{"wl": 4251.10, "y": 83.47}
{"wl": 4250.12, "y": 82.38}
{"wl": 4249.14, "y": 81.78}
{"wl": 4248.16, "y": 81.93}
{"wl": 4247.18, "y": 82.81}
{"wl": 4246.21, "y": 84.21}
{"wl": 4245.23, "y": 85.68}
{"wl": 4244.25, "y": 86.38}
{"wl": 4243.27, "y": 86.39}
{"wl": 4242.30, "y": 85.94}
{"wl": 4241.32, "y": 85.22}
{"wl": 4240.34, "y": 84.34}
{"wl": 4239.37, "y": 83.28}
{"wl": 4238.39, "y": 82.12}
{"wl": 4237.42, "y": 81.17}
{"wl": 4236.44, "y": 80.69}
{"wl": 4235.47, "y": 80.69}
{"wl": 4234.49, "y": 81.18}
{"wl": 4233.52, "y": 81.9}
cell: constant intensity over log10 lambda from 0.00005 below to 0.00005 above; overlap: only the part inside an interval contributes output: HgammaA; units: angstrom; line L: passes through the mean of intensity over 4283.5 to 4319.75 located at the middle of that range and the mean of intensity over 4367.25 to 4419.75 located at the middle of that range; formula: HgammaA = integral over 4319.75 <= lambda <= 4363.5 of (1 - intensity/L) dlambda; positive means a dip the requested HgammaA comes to -4.4 angstrom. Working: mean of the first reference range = 73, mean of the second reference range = 87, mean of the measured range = 87.1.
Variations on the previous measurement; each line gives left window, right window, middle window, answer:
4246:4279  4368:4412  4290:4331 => 3.4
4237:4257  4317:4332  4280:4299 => 2.7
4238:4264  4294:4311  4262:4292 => -1.0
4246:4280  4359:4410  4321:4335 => -0.2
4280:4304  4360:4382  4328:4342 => -1.1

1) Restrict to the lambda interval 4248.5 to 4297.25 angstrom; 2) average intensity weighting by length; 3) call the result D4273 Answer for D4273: 79.3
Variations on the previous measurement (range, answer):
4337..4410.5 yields 86.7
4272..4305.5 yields 74.4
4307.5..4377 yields 86.7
